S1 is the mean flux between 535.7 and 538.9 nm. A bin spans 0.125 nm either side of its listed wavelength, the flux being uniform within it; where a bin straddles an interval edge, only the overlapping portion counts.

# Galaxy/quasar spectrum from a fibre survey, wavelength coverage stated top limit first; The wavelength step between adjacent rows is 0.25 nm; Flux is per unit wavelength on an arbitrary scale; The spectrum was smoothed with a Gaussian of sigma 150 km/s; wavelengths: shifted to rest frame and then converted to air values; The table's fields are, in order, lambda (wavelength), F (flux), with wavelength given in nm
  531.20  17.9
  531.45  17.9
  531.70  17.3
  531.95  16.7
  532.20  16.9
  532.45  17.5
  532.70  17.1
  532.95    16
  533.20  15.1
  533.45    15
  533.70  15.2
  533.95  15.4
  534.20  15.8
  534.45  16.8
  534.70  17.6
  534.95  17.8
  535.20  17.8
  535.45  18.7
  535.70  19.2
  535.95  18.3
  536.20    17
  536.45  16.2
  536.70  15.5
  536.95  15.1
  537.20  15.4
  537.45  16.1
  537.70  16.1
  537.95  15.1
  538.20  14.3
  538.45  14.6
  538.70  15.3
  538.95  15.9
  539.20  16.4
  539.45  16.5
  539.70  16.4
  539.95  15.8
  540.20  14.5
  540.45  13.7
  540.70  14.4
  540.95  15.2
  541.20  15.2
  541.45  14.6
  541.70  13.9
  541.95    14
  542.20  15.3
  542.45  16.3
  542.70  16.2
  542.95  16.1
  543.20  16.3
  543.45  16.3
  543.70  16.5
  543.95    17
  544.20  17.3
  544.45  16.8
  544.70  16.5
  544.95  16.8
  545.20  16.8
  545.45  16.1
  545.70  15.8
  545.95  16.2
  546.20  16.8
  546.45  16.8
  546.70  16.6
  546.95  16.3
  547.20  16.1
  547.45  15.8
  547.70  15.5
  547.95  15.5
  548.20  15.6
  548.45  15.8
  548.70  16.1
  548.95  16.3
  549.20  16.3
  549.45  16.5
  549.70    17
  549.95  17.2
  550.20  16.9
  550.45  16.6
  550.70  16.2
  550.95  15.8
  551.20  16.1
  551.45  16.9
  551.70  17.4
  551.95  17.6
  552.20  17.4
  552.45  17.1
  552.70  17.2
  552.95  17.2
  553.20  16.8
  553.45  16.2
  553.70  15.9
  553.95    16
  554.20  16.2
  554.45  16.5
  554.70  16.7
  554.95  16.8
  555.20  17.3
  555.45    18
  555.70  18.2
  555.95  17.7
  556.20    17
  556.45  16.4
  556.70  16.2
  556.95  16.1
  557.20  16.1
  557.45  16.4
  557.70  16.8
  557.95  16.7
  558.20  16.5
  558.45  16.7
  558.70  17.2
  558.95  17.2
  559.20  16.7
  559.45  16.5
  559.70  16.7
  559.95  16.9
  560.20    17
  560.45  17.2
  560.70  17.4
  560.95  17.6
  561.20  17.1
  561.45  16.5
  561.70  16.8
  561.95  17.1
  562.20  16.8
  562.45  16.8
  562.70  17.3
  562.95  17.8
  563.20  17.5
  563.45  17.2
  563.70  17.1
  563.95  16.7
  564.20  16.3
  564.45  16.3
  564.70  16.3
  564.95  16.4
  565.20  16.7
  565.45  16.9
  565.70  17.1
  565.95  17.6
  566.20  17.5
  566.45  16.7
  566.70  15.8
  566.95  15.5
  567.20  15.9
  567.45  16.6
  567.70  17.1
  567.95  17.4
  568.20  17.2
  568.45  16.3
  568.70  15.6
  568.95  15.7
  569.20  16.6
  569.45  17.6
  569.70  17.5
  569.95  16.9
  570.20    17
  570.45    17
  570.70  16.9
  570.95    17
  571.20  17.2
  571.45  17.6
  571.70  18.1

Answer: 15.9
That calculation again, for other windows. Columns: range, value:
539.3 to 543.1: 15.2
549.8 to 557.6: 16.8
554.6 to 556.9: 17.1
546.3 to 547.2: 16.5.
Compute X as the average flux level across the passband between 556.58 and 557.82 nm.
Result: 16.3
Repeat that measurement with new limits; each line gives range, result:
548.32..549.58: 16.2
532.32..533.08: 16.9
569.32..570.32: 17.2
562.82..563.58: 17.5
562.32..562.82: 17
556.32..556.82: 16.3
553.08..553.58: 16.5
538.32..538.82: 14.9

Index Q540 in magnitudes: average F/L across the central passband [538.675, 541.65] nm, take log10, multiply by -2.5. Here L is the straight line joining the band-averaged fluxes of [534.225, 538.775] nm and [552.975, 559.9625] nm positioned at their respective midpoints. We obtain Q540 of 0.09 mag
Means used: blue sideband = 16.5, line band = 15.3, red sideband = 16.7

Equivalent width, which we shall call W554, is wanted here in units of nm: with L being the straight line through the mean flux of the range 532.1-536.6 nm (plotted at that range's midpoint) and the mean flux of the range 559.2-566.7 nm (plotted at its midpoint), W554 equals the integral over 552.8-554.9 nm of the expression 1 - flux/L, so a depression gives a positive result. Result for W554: 0.06 nm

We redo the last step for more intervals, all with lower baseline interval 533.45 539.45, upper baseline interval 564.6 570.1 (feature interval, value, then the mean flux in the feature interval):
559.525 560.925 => -0.04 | 17.1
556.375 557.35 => 0.02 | 16.2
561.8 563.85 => -0.07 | 17.2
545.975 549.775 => 0.06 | 16.2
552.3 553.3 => -0.04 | 17.1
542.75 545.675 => -0.03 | 16.6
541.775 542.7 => 0.06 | 15.3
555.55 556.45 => -0.05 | 17.5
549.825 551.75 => -0.01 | 16.6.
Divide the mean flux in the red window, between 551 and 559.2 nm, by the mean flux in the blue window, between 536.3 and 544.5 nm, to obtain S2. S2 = 1.08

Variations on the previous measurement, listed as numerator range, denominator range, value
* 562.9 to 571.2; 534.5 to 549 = 1.04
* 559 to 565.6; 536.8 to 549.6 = 1.07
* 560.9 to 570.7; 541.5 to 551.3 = 1.04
